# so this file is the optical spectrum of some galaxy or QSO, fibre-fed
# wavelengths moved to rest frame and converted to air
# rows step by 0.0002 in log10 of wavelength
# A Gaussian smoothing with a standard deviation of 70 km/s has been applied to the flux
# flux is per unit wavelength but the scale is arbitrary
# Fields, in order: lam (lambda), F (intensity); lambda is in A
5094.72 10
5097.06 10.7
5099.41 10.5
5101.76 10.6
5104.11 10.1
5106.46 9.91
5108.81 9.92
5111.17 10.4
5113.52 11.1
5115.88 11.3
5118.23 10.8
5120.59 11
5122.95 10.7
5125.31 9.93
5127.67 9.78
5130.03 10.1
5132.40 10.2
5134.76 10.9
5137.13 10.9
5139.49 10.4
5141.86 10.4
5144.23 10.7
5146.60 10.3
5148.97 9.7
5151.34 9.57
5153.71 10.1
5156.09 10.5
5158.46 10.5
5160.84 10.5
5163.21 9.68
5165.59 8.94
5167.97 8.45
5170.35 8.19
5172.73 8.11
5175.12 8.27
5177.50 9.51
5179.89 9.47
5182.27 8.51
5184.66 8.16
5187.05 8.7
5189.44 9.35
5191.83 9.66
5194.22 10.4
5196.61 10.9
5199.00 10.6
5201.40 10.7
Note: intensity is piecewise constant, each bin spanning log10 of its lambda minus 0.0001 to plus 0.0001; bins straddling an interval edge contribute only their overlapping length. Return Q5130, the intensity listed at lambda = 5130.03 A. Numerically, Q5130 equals 10.1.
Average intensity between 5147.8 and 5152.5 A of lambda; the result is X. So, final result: 9.64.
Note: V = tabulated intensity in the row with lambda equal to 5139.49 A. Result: 10.4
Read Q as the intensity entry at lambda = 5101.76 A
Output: 10.6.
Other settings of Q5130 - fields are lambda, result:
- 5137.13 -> 10.9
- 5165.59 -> 8.94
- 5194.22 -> 10.4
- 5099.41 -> 10.5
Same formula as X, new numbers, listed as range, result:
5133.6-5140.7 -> 10.7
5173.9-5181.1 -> 9.08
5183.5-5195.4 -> 9.26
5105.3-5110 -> 9.91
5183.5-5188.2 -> 8.43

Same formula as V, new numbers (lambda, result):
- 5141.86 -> 10.4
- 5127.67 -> 9.78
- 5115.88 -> 11.3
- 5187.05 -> 8.7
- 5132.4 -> 10.2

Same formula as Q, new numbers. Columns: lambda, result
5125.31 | 9.93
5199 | 10.6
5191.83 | 9.66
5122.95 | 10.7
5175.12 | 8.27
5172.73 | 8.11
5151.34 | 9.57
